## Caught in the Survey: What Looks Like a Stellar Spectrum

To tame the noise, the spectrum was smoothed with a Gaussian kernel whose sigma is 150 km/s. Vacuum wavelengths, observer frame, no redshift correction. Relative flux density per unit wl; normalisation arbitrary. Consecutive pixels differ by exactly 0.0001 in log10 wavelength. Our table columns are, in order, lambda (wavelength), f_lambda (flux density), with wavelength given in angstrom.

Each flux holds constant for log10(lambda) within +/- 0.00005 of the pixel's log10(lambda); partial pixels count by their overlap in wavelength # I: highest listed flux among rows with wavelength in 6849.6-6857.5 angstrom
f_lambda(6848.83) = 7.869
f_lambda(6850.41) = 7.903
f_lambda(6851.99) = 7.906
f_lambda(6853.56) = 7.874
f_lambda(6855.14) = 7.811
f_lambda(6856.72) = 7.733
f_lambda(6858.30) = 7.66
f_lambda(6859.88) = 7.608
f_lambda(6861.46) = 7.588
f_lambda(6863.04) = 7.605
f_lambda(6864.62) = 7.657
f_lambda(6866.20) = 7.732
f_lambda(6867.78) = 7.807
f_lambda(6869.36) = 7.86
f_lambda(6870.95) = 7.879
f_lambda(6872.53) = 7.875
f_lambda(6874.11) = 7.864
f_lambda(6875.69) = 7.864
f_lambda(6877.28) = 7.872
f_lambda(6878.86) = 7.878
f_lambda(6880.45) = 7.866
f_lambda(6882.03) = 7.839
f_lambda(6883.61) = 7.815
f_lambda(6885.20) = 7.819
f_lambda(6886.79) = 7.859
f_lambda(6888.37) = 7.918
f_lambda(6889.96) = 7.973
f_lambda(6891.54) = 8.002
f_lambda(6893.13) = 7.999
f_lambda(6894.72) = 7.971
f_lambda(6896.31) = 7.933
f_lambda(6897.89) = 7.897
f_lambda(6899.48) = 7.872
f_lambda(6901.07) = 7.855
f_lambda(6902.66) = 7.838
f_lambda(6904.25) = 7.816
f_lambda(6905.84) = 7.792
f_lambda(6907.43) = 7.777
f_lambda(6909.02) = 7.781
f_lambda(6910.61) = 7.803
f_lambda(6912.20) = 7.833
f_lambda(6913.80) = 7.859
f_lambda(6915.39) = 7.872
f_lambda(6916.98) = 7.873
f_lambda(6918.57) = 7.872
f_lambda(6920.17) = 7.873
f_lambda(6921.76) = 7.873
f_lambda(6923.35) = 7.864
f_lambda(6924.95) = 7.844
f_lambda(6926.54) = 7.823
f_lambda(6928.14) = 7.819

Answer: 7.906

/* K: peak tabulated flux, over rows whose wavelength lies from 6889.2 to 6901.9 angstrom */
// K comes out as 8.002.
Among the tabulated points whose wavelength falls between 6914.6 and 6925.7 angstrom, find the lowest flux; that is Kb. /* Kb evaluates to 7.844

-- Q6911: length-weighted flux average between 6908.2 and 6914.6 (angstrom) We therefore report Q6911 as 7.82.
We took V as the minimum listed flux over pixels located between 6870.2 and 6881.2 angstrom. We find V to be 7.864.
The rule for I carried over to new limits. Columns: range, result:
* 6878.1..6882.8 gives 7.878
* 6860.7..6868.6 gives 7.807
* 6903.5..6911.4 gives 7.816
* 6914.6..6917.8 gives 7.873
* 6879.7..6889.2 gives 7.918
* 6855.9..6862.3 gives 7.733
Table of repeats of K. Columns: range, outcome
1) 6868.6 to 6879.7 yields 7.879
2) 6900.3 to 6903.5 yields 7.855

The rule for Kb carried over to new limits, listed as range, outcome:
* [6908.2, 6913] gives 7.781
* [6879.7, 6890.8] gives 7.815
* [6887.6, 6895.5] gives 7.918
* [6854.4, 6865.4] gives 7.588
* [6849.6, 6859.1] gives 7.66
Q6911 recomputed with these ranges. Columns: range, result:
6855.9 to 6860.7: 7.66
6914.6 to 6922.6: 7.88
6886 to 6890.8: 7.93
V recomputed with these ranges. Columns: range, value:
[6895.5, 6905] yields 7.816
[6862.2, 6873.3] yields 7.605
